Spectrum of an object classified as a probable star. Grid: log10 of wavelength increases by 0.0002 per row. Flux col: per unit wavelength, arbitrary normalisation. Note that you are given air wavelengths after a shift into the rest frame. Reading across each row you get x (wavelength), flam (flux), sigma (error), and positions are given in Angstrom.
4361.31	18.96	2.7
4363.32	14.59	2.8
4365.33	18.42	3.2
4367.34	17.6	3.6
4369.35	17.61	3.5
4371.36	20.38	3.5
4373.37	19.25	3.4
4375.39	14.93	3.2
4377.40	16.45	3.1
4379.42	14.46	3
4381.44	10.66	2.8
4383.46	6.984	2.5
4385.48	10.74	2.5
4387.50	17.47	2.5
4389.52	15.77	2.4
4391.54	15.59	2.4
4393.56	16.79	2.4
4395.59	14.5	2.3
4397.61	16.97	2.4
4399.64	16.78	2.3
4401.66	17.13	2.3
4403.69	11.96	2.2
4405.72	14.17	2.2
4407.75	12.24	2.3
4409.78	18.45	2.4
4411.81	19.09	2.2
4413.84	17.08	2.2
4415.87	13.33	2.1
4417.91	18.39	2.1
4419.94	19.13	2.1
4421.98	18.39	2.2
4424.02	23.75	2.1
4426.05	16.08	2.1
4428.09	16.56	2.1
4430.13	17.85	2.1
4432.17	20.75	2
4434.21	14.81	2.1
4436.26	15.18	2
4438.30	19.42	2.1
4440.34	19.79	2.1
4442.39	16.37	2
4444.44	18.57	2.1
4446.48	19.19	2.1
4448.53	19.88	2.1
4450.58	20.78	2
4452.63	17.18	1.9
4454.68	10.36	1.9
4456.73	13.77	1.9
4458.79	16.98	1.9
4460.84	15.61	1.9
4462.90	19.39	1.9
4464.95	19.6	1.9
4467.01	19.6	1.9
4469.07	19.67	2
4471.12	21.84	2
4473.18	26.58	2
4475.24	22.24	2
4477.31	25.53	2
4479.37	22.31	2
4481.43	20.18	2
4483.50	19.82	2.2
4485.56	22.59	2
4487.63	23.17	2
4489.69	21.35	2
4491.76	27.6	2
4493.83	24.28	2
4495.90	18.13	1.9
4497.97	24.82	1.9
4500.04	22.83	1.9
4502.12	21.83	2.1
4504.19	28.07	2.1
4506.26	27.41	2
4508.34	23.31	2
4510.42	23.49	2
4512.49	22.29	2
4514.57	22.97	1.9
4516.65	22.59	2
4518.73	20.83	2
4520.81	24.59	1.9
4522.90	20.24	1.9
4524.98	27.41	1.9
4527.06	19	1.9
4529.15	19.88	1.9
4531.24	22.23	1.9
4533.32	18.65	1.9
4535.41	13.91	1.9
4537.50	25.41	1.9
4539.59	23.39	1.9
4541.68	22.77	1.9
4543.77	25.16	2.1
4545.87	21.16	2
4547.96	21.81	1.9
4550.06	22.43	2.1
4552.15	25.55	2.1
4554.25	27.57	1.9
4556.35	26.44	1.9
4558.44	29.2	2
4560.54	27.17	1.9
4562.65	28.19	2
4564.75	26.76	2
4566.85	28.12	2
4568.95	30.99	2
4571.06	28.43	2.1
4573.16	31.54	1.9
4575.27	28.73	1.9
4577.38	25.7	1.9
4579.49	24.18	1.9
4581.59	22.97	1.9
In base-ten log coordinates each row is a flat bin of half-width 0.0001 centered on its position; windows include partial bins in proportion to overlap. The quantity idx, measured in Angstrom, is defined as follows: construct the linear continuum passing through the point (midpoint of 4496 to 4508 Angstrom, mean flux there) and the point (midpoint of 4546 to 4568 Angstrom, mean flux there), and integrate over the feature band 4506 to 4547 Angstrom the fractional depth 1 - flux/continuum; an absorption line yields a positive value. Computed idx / 4.7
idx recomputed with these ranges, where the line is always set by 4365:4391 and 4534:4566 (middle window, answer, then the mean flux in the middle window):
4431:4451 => 0.31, 18.4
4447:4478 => 1.03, 19.2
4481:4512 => -2.42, 23.3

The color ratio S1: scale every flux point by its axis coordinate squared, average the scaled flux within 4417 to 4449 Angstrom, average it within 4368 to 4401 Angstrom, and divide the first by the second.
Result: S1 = 1.22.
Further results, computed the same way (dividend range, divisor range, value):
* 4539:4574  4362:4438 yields 1.73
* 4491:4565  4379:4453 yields 1.49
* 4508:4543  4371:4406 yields 1.56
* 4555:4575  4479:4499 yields 1.32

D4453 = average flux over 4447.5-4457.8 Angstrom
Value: 16.4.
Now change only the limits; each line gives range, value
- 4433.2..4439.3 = 16.5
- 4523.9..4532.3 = 22.1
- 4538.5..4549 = 22.9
